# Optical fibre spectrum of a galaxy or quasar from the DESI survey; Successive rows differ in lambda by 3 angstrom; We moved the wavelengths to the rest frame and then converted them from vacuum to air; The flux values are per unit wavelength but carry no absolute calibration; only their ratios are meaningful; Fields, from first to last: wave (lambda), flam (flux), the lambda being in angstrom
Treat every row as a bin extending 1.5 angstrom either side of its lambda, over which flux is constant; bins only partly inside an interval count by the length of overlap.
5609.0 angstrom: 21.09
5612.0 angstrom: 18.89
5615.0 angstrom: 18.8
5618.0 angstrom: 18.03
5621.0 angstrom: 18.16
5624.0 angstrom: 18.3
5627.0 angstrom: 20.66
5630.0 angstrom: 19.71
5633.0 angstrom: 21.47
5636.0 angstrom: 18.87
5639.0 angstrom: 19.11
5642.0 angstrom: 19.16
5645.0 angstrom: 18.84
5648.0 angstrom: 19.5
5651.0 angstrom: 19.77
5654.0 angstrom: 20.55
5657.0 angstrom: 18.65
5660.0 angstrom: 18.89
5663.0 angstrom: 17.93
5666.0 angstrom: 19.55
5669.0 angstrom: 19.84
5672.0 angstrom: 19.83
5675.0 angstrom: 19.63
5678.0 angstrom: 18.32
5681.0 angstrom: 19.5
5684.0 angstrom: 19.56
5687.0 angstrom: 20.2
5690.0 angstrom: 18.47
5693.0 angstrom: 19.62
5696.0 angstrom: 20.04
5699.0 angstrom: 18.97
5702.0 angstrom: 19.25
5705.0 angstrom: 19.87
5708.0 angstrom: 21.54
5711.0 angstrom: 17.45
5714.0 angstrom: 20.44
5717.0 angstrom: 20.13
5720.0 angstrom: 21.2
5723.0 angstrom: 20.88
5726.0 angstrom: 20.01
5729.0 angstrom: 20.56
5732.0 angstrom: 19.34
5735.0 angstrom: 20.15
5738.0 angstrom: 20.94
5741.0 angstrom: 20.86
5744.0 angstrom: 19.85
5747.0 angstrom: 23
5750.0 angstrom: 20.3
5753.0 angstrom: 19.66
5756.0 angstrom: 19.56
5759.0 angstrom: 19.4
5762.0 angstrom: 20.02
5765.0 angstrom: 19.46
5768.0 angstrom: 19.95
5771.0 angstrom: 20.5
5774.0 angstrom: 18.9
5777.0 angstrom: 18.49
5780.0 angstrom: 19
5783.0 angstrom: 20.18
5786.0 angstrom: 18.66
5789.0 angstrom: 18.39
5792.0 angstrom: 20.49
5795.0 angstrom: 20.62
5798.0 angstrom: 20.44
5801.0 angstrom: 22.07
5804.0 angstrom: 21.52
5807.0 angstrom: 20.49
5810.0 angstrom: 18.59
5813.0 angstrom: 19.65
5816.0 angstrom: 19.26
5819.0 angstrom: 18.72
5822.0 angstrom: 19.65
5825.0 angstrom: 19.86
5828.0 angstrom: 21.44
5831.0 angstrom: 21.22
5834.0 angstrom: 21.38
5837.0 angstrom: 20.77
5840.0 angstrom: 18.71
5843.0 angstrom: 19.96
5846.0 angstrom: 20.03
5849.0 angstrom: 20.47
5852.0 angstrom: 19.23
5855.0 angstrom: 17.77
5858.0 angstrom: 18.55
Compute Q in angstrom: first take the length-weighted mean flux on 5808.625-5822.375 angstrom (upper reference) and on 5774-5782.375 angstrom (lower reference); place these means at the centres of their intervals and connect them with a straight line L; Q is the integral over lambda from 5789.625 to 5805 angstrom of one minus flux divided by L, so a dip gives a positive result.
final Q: -1.5 angstrom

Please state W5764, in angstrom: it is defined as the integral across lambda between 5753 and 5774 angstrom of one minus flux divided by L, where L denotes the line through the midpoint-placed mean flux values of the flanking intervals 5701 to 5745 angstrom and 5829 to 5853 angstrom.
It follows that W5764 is 0.5 angstrom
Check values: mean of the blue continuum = 20.2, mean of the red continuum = 20.3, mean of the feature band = 19.7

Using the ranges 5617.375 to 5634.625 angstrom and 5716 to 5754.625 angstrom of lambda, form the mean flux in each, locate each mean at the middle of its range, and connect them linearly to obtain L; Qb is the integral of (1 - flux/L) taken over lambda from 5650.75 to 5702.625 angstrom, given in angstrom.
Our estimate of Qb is 1.5 angstrom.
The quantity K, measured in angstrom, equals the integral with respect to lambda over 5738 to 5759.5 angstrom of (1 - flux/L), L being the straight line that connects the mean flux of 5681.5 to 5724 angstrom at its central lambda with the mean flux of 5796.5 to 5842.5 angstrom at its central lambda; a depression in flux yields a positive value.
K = -0.5 angstrom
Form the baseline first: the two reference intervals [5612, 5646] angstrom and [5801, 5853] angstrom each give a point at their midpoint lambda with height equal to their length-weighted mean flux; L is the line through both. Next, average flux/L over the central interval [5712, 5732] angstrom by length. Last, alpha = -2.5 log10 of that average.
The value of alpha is -0.04 mag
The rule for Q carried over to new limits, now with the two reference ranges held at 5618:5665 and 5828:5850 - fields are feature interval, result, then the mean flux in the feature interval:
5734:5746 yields -0.4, 20.6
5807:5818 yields 0.5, 19.3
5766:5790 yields 0.9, 19.3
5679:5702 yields 0.1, 19.4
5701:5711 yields -0.1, 19.9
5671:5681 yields 0.1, 19.3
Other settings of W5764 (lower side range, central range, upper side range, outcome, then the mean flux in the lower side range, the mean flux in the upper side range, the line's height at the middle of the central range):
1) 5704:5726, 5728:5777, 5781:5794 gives -0.7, 20.2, 19.5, 19.8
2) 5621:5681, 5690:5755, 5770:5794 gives -2.7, 19.4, 19.3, 19.3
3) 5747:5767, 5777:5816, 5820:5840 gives 0.7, 20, 20.5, 20.3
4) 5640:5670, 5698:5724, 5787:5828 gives -0.6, 19.3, 20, 19.5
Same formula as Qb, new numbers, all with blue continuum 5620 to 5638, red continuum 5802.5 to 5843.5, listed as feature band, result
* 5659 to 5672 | 0.34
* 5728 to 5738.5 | -0.17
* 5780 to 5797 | 0.31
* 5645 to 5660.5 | 0.14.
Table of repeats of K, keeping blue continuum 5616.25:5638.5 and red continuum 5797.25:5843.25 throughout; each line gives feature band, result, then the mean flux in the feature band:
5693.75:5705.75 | 0.1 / 19.5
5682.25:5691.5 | 0.1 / 19.4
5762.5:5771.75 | 0.0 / 19.9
